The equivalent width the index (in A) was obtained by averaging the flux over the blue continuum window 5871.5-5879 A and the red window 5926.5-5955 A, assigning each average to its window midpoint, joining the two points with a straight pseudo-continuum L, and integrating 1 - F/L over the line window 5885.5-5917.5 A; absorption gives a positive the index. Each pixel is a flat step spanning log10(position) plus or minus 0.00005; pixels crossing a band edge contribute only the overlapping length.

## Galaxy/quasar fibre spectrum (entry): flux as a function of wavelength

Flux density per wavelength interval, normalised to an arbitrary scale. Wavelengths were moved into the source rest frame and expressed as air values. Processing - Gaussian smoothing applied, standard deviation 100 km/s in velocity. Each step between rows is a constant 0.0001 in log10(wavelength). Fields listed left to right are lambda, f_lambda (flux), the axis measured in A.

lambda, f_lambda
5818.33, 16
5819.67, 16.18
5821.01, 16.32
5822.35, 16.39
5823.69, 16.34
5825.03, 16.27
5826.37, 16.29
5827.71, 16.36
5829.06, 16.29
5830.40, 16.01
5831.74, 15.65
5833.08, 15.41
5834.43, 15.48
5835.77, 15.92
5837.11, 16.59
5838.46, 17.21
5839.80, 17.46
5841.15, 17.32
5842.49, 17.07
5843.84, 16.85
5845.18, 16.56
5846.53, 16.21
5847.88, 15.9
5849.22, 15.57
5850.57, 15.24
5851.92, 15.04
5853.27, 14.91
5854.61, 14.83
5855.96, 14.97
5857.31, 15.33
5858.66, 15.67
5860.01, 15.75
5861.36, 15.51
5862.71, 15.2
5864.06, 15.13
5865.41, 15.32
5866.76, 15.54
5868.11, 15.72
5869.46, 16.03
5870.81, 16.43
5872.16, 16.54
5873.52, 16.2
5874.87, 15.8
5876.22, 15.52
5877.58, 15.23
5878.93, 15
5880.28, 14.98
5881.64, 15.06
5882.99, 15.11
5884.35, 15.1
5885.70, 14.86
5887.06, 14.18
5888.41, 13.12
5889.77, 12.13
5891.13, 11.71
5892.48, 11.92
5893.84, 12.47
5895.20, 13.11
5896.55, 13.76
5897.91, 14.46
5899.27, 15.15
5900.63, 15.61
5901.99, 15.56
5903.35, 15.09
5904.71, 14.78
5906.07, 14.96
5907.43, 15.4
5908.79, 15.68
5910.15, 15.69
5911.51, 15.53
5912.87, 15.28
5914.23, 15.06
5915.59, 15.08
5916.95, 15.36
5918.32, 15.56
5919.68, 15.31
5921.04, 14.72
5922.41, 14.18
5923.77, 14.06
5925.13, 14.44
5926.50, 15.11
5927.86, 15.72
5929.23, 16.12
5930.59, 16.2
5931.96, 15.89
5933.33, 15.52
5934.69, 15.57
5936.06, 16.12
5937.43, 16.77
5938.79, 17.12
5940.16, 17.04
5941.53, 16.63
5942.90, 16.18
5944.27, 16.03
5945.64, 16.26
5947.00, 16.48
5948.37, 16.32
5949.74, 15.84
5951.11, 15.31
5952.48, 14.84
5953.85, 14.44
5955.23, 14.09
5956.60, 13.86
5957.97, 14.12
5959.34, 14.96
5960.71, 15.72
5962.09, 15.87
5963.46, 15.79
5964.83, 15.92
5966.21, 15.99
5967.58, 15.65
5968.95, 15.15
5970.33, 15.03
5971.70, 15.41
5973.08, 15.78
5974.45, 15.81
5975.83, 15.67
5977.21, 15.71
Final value 2.90 A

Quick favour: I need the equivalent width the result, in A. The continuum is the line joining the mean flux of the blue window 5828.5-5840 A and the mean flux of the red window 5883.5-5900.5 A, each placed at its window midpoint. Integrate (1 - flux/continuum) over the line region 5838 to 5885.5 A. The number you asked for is -2.6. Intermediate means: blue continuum 16.2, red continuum 13.6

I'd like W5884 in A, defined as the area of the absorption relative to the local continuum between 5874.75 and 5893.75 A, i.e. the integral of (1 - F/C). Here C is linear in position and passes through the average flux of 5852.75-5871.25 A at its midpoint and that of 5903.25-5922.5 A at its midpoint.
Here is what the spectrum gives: 1.5 A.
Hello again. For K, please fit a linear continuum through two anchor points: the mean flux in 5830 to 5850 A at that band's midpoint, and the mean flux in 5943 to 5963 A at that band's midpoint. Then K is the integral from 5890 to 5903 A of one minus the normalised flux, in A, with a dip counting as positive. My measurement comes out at 1.7 A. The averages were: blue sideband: 16.3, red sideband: 15.3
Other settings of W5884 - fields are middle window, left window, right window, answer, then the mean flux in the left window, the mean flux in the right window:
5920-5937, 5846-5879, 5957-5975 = 0.2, 15.6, 15.5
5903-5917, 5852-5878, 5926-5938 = 0.5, 15.5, 15.9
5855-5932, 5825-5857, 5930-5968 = 4.4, 16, 15.7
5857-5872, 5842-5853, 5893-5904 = -0.2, 16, 14.4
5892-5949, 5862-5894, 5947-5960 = -1.7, 14.8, 14.9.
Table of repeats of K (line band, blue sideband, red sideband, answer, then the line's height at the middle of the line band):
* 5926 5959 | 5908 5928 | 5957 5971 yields -1.0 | 15.3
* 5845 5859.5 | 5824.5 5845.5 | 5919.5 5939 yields 0.7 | 16.3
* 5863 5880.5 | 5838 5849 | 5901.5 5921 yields 0.5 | 16.2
